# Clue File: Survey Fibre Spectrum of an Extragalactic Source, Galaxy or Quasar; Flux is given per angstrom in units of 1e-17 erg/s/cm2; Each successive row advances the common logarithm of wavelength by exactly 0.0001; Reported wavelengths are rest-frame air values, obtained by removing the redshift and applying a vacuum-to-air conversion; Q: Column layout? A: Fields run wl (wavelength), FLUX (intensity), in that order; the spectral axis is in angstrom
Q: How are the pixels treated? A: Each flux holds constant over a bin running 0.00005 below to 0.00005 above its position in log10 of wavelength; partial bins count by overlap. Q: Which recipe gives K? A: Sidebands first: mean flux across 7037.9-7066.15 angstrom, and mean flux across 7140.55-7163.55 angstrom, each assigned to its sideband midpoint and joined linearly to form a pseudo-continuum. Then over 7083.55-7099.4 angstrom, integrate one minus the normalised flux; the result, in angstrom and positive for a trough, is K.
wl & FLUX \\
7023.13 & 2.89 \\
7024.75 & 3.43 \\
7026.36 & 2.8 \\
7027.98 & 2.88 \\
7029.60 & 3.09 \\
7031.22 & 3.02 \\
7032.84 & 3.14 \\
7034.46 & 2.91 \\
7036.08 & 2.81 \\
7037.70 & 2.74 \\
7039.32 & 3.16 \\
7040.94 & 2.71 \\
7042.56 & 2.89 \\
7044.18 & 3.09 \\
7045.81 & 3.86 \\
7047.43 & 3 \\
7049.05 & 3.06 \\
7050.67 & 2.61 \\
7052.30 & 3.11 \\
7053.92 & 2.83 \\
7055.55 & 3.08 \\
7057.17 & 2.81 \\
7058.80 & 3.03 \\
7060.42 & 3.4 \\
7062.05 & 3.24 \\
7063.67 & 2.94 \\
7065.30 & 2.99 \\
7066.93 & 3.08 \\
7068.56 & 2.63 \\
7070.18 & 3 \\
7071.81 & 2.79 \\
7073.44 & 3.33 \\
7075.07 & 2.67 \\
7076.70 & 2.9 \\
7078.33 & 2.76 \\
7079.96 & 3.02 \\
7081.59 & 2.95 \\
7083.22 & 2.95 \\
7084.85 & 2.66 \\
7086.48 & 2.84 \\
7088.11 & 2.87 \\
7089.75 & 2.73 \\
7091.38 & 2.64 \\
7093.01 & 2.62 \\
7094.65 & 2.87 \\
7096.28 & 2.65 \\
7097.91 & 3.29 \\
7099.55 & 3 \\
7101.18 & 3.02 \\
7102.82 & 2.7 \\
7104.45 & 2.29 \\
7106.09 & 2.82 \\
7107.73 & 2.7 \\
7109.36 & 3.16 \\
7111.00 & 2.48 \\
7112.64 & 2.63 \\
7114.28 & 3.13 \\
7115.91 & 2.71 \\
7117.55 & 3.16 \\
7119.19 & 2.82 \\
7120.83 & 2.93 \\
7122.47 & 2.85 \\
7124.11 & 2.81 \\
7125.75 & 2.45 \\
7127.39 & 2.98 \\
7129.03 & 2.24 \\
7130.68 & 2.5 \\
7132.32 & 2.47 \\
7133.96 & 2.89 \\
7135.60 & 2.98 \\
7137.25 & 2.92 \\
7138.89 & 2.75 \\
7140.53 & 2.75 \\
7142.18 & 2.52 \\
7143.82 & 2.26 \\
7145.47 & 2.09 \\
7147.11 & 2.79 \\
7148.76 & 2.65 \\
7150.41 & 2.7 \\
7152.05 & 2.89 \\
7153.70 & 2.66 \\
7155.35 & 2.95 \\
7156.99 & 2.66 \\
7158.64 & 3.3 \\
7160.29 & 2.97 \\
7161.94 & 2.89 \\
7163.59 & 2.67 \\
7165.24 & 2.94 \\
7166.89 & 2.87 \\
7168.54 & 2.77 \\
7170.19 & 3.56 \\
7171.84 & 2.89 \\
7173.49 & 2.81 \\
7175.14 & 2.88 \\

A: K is 0.6 angstrom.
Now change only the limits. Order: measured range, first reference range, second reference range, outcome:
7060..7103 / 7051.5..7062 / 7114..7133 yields 0.5 angstrom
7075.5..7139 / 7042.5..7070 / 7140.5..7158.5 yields 0.6 angstrom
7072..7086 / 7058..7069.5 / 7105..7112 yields 0.2 angstrom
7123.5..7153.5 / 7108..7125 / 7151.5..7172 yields 2.6 angstrom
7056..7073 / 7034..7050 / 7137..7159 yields -0.3 angstrom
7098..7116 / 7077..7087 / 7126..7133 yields -0.8 angstrom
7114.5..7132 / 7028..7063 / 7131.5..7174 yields 0.7 angstrom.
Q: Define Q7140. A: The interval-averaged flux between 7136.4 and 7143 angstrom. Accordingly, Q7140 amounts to 2.73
